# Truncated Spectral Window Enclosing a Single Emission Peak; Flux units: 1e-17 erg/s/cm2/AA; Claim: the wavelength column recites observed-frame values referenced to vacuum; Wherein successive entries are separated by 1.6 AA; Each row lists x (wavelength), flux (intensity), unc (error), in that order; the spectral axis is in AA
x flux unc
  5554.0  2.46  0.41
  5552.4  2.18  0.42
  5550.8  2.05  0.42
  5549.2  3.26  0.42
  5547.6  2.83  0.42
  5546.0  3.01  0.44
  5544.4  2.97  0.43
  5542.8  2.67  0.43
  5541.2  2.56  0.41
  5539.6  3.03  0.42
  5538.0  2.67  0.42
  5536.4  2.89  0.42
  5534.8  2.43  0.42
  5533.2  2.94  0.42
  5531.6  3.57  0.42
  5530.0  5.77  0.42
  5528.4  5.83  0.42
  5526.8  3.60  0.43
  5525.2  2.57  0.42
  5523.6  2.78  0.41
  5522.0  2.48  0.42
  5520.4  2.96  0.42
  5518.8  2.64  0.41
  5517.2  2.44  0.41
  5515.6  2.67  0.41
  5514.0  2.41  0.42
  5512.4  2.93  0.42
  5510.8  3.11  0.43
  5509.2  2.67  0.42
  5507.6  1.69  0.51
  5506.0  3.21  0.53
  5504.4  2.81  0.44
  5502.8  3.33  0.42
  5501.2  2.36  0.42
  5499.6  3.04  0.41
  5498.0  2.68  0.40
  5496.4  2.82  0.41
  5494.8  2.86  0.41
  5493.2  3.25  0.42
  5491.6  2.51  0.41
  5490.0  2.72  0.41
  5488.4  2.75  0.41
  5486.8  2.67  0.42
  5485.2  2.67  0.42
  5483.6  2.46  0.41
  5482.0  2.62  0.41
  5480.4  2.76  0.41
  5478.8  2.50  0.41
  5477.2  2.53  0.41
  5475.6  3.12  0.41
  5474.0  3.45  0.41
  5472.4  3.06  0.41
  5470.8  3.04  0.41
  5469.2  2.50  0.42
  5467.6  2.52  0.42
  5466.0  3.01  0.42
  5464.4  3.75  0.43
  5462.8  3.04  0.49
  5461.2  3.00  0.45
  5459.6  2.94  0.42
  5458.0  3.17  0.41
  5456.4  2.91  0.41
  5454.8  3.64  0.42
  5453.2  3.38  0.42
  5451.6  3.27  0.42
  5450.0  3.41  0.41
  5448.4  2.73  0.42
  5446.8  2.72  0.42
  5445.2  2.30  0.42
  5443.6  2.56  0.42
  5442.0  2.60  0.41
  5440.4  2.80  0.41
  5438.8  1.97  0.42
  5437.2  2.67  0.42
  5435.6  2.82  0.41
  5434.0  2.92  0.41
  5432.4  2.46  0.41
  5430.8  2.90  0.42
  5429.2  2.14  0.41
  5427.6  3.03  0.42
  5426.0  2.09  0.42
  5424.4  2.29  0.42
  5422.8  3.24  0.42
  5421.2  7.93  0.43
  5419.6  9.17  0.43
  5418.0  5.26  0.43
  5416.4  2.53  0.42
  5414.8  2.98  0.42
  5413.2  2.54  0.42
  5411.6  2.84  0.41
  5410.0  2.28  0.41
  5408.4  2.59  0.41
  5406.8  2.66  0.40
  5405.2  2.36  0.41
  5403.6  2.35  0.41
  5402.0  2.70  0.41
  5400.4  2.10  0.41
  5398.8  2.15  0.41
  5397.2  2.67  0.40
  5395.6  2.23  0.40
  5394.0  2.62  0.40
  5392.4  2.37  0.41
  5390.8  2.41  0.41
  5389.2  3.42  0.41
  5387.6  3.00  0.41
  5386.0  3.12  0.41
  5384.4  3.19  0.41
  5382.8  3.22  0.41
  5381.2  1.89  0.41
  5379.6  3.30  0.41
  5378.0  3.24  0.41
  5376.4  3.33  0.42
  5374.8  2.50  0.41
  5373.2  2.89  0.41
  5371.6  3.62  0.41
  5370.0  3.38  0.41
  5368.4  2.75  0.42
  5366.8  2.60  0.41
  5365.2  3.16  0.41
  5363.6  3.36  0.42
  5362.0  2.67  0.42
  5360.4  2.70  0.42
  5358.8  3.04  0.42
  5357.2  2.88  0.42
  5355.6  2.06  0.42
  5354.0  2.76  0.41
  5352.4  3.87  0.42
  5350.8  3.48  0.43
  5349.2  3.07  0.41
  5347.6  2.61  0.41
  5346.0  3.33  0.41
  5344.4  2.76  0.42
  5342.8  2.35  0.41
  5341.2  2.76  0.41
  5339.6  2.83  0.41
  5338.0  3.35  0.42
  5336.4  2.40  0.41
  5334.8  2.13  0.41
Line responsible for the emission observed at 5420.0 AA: Hbeta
